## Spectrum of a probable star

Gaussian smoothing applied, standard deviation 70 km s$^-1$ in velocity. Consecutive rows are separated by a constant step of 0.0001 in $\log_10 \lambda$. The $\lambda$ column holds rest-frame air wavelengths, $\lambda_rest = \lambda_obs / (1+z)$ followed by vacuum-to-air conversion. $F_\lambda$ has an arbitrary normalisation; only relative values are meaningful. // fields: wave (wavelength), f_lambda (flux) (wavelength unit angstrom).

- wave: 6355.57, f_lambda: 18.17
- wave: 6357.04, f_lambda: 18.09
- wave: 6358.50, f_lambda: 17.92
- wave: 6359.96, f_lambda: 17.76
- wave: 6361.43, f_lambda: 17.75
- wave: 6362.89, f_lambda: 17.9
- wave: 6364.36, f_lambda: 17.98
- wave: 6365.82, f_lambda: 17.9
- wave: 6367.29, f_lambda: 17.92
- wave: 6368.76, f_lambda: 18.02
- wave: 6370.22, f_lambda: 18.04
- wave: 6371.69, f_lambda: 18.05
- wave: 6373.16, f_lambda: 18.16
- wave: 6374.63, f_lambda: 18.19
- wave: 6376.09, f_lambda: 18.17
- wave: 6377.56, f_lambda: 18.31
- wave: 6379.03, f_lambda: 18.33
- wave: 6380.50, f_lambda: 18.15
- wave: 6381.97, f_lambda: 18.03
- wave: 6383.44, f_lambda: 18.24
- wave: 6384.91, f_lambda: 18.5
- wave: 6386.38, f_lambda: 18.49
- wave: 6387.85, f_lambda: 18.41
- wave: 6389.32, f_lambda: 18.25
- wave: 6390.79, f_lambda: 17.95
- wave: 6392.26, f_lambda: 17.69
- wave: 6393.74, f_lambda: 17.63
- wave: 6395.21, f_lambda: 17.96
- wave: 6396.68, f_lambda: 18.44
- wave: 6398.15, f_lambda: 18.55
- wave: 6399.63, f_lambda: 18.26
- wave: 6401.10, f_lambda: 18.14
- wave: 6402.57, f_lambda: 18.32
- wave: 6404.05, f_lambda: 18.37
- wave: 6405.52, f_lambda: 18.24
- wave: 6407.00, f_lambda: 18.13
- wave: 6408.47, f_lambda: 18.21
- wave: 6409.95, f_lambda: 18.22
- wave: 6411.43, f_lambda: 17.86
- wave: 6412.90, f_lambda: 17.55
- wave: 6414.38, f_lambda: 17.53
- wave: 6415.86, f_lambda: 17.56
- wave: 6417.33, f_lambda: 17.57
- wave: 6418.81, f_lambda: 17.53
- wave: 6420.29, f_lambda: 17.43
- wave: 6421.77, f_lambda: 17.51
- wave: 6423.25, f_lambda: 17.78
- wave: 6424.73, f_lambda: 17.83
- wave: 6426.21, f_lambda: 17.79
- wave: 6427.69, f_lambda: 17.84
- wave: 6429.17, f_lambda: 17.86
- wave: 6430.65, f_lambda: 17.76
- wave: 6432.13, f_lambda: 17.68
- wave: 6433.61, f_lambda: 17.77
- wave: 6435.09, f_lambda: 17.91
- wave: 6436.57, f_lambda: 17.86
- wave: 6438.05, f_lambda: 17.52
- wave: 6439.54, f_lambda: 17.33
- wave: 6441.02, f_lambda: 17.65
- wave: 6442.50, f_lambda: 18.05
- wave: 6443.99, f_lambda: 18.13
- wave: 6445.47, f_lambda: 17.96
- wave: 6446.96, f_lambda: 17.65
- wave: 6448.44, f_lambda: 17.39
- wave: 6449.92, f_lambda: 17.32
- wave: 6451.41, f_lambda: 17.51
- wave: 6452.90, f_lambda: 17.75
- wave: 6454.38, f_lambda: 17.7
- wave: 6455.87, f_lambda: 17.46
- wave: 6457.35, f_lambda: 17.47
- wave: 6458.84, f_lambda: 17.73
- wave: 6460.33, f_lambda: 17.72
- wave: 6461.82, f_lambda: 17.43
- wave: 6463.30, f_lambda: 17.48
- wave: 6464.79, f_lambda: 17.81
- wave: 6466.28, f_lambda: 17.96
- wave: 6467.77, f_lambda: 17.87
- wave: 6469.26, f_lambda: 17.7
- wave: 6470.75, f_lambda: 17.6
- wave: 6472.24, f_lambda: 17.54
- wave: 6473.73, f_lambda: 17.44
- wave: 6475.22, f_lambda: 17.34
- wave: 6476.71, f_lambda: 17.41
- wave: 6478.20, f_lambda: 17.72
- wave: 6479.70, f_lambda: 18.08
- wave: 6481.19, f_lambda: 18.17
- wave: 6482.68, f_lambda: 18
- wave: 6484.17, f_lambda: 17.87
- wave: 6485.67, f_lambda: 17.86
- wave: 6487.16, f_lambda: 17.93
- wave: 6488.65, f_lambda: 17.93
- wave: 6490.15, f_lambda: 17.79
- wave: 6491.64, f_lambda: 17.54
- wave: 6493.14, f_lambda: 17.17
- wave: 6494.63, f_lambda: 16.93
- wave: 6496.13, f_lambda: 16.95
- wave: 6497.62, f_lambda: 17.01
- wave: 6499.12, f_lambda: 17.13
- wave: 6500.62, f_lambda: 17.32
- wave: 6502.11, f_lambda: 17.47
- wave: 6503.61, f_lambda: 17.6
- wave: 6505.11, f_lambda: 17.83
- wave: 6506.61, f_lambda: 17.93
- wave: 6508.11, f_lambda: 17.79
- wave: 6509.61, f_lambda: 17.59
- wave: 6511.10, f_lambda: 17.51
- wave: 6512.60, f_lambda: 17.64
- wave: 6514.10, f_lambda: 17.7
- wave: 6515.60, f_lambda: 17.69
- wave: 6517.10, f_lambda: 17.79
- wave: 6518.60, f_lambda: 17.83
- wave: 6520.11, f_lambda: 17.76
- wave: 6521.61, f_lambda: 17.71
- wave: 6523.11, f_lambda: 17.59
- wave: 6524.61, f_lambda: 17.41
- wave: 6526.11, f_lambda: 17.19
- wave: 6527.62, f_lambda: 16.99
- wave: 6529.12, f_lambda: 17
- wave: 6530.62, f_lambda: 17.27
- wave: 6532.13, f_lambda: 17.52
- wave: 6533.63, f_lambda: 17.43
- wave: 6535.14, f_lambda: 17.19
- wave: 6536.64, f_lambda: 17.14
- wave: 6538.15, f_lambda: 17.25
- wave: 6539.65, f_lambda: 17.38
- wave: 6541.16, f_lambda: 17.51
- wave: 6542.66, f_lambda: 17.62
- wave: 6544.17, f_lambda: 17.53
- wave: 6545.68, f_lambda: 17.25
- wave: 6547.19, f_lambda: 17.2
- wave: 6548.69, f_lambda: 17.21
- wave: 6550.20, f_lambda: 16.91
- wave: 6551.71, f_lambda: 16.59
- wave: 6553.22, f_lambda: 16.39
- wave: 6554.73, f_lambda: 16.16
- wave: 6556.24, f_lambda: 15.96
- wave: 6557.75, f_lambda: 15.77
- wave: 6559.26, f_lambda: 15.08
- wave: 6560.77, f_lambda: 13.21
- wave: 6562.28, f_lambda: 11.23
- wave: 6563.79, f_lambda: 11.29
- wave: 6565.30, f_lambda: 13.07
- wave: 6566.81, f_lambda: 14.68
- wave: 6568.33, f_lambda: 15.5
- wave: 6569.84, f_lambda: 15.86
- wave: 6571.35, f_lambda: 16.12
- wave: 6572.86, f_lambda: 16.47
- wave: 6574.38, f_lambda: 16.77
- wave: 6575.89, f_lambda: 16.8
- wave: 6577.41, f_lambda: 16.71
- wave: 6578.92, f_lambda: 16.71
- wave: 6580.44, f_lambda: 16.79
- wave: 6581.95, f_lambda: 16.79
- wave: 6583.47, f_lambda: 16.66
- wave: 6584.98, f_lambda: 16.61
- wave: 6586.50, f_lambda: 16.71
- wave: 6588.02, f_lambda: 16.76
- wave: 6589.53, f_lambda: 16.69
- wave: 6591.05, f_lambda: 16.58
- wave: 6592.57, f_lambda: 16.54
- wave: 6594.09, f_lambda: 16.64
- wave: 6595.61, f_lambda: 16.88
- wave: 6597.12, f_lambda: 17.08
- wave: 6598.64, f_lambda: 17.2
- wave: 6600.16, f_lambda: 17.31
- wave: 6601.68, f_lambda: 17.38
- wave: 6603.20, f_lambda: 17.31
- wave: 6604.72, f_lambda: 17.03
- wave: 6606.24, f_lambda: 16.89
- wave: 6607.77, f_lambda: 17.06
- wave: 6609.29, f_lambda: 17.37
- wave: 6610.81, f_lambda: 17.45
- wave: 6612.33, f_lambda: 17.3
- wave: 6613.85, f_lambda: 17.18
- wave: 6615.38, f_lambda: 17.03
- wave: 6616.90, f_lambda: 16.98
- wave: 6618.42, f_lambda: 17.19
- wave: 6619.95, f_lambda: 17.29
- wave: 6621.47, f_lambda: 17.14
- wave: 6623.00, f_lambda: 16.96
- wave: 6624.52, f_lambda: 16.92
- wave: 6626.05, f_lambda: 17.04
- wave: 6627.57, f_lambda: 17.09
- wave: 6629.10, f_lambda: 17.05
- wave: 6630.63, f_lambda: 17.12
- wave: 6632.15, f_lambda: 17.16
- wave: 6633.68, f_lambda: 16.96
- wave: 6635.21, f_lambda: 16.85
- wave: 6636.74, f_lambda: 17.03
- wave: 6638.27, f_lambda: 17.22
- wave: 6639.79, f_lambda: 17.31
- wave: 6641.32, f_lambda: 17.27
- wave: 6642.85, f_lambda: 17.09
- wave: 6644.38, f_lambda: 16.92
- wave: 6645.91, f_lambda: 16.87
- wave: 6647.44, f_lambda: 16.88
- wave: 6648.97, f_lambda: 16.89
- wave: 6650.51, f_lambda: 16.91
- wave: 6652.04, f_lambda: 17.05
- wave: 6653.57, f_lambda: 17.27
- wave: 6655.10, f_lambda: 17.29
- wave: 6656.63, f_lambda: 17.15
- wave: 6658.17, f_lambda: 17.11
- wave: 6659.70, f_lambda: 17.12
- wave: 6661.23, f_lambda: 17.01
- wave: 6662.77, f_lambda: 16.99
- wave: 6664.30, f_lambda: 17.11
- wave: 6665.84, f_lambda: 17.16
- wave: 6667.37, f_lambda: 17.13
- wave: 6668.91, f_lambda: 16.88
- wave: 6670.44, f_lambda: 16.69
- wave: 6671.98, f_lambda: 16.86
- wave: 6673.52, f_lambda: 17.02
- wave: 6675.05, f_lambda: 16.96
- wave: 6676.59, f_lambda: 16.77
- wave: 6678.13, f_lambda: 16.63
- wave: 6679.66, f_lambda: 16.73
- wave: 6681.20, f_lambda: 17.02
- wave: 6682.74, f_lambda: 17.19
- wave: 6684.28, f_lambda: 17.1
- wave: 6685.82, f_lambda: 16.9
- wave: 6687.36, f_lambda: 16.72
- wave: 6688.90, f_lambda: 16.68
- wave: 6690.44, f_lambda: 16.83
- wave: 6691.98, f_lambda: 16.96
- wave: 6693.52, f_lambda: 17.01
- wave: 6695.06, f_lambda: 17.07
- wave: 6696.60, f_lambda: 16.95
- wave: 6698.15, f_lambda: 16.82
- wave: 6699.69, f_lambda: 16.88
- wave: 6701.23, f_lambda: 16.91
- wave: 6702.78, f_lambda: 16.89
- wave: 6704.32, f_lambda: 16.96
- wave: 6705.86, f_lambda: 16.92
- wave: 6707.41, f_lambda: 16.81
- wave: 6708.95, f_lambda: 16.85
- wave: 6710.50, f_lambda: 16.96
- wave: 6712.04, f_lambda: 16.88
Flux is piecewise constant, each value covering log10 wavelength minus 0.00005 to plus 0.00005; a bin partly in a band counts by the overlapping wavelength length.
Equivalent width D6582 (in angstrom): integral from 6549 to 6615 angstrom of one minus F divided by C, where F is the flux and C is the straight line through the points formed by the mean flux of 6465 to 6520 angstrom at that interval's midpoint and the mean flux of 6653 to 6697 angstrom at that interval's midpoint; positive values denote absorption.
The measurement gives 4.1 angstrom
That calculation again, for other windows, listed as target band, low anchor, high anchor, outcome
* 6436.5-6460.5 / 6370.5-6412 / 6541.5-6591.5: -0.2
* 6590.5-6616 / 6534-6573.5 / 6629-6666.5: -0.9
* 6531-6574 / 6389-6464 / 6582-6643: 3.1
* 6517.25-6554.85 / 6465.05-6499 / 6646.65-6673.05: 0.4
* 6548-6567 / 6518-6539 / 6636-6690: 2.6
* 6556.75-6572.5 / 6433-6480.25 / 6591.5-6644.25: 2.7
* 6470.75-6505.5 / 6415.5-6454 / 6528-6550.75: -0.1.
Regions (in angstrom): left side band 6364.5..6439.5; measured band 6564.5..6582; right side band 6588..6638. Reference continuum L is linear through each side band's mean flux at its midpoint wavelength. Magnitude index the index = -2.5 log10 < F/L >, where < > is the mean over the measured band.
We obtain 0.08 mag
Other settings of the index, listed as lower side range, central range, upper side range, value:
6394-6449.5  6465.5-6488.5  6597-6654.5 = -0.01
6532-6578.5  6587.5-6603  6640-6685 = -0.03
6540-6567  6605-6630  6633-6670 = -0.04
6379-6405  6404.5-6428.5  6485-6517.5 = 0.02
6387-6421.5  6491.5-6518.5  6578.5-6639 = 0.00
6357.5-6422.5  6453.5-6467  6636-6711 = 0.01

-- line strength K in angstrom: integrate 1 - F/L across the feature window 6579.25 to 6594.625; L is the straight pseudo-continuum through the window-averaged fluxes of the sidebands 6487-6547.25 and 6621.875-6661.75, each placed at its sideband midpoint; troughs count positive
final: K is 0.5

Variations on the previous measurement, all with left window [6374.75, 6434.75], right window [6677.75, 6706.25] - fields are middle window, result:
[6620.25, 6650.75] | 0.2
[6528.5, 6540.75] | 0.2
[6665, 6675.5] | 0.0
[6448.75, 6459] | 0.2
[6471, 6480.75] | 0.1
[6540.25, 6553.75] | 0.2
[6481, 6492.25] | -0.1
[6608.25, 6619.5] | 0.0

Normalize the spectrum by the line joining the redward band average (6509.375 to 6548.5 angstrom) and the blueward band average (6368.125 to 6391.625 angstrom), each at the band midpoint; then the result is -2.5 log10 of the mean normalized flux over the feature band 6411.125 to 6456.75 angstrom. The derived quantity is 0.02 mag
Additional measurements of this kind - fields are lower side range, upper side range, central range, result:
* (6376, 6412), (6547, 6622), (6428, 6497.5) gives -0.01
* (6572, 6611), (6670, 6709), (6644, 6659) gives -0.01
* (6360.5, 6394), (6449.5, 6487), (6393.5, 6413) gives -0.01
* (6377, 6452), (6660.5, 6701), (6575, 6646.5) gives 0.01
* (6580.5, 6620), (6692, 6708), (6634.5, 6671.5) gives -0.01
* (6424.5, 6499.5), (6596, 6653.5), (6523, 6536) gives 0.01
